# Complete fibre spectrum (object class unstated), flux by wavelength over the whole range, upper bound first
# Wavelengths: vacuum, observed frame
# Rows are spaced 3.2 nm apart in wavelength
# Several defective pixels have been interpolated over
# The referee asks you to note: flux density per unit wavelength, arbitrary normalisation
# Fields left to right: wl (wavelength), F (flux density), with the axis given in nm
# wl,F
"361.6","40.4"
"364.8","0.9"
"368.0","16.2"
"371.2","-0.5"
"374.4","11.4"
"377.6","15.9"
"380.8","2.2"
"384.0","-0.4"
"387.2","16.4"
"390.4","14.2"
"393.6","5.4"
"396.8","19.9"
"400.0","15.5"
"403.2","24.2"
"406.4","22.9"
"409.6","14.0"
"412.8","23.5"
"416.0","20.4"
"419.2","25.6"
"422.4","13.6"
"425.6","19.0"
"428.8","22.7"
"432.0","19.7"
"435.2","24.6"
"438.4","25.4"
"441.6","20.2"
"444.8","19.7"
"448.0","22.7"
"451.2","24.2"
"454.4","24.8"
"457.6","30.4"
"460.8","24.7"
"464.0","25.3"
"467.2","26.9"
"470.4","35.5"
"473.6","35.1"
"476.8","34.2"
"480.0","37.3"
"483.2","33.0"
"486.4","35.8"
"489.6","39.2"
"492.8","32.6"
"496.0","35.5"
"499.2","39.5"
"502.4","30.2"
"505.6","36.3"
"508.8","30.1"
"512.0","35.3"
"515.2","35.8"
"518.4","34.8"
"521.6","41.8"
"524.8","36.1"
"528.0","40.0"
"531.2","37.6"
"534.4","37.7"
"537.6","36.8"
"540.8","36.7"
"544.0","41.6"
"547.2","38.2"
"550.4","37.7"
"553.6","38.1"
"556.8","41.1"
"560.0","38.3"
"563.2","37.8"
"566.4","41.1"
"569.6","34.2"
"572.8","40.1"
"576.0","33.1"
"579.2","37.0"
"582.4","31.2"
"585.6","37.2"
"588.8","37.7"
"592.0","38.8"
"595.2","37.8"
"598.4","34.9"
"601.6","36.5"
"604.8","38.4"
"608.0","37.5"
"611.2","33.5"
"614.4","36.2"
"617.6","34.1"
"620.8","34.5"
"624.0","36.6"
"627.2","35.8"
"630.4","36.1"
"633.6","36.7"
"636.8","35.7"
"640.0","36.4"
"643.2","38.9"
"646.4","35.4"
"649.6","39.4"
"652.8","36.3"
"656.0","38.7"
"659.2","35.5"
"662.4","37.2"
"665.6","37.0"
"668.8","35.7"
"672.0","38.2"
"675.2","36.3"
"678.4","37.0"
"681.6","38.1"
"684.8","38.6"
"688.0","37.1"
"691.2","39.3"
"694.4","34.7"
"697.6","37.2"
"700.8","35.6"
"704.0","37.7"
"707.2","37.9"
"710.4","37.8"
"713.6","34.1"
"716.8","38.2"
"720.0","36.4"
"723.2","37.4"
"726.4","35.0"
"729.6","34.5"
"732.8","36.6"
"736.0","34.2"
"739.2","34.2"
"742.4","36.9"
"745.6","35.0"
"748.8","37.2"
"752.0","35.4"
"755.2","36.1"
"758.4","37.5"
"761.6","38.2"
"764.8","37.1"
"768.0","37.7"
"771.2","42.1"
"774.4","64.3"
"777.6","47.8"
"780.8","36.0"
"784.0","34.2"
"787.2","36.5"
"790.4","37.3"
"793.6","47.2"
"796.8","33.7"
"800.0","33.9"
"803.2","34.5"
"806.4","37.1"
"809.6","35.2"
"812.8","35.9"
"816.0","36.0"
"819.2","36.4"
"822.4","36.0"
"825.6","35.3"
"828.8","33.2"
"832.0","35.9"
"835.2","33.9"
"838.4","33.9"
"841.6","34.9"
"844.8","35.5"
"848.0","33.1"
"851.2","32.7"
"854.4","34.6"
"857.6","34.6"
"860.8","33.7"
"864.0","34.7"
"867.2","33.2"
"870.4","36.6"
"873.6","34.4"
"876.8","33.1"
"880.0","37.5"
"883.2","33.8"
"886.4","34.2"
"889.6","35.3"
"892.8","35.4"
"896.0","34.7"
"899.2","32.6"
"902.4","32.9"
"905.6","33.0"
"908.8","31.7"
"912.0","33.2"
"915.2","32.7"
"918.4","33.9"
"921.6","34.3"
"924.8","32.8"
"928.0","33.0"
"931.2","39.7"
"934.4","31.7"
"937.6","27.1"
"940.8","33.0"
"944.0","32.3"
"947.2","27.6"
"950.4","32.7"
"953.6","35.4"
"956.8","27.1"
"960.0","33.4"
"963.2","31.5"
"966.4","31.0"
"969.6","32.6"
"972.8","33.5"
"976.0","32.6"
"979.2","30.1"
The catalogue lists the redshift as 0.179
